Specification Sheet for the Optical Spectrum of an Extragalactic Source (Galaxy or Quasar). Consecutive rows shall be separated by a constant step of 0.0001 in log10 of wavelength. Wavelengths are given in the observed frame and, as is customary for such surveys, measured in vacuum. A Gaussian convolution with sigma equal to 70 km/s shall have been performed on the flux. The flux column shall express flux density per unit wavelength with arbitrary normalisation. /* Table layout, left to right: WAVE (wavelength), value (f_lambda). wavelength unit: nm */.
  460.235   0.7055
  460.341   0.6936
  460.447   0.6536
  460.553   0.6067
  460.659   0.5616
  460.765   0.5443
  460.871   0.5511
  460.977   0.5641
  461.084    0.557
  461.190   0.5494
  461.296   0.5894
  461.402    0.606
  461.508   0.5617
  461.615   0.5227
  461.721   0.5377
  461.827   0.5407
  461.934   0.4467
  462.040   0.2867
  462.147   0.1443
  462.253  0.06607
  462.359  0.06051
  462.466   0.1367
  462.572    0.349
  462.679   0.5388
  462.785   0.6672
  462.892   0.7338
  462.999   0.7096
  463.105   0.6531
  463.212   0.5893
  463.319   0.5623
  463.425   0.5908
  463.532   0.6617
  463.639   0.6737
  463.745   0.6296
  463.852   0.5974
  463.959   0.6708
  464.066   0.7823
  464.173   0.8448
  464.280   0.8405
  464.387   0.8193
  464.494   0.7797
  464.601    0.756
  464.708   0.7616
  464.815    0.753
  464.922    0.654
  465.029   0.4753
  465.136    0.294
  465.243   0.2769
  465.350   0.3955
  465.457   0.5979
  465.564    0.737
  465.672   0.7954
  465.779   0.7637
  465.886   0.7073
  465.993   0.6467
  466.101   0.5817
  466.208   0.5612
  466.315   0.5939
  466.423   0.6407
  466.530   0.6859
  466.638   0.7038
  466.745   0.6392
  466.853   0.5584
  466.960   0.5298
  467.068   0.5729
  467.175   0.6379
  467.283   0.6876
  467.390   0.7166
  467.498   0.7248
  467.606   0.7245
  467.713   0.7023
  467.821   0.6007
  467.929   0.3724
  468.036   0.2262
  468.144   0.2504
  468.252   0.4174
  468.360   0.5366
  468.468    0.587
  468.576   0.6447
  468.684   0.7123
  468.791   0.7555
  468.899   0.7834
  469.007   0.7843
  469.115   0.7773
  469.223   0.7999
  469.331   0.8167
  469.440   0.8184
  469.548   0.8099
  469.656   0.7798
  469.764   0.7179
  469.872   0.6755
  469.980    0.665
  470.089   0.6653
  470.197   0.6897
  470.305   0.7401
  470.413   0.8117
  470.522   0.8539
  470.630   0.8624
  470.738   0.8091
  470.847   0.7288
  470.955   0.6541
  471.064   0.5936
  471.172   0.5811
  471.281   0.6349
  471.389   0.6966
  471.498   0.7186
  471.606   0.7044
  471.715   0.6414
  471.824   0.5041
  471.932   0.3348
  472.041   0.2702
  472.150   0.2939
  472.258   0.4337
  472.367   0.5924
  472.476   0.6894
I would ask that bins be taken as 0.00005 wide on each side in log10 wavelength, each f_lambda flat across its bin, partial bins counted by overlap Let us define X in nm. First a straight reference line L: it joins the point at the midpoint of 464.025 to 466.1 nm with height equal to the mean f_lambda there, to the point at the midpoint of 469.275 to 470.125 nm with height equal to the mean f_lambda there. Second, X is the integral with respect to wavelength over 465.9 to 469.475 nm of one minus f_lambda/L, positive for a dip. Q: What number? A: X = 0.40 nm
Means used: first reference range 0.664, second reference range 0.745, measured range 0.63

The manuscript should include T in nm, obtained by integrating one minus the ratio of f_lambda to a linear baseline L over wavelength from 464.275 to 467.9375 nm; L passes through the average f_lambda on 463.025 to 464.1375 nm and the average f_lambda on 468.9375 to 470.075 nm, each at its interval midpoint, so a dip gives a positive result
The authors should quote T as 0.30 nm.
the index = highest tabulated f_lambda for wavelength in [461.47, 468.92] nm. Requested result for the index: 0.8448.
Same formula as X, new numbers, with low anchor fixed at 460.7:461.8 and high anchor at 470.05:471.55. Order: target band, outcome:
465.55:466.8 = -0.057 nm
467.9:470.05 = 0.122 nm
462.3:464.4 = -0.015 nm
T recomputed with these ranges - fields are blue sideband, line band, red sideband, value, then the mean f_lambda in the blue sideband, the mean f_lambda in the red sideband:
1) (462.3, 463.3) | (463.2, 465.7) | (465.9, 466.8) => -0.41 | 0.493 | 0.635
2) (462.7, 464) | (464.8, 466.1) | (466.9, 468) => 0.09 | 0.642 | 0.621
